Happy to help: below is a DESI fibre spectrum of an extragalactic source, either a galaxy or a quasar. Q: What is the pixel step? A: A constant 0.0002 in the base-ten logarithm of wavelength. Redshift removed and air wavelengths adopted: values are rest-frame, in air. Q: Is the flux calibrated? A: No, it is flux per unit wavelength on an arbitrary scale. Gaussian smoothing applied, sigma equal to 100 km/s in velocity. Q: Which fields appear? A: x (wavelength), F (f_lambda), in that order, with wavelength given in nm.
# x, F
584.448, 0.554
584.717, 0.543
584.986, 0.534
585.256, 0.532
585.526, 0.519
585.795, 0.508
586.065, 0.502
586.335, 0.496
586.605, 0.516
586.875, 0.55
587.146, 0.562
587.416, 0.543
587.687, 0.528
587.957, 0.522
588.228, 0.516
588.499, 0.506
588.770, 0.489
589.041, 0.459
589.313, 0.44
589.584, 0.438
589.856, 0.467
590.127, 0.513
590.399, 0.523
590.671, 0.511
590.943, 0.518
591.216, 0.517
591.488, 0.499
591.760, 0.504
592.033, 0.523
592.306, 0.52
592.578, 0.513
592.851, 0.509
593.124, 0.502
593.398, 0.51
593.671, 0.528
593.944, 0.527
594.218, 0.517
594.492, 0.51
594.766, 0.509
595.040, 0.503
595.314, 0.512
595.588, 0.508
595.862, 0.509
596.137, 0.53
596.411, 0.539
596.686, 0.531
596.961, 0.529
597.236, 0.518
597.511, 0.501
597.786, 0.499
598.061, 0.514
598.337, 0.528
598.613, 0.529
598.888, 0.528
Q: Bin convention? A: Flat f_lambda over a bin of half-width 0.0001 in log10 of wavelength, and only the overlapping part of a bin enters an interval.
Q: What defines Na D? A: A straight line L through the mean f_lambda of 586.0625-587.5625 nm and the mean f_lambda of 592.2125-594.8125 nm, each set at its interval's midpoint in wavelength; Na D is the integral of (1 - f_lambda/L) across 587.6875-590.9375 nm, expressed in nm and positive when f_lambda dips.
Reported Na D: 0.20 nm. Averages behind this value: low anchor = 0.53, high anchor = 0.515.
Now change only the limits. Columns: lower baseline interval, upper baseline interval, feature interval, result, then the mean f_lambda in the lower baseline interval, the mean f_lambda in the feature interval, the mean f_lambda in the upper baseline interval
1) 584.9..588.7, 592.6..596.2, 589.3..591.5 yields 0.102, 0.523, 0.494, 0.513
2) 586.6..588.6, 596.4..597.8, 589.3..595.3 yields 0.223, 0.532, 0.506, 0.519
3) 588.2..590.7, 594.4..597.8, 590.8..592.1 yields -0.048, 0.484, 0.511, 0.516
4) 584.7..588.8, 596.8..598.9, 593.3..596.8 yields 0.009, 0.523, 0.518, 0.518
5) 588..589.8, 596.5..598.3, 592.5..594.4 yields -0.065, 0.477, 0.515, 0.517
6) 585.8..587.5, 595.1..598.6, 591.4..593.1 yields 0.035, 0.526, 0.511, 0.518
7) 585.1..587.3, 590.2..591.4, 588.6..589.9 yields 0.148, 0.523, 0.459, 0.516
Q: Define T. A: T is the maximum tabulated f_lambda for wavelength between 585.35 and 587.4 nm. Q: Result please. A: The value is 0.562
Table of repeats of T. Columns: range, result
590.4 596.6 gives 0.539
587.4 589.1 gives 0.543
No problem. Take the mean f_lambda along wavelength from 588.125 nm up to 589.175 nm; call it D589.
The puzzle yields 0.492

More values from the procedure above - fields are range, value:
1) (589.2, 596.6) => 0.508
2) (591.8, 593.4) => 0.512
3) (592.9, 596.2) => 0.513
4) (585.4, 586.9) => 0.513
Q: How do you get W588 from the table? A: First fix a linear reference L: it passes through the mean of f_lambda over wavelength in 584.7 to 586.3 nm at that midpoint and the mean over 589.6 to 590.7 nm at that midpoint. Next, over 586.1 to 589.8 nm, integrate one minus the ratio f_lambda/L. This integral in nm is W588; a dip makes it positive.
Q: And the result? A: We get 0.02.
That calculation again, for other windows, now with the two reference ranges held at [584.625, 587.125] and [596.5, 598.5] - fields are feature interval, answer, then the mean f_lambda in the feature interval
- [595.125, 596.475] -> 0.00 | 0.518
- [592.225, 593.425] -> 0.02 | 0.51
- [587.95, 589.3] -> 0.08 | 0.491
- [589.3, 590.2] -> 0.10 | 0.465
